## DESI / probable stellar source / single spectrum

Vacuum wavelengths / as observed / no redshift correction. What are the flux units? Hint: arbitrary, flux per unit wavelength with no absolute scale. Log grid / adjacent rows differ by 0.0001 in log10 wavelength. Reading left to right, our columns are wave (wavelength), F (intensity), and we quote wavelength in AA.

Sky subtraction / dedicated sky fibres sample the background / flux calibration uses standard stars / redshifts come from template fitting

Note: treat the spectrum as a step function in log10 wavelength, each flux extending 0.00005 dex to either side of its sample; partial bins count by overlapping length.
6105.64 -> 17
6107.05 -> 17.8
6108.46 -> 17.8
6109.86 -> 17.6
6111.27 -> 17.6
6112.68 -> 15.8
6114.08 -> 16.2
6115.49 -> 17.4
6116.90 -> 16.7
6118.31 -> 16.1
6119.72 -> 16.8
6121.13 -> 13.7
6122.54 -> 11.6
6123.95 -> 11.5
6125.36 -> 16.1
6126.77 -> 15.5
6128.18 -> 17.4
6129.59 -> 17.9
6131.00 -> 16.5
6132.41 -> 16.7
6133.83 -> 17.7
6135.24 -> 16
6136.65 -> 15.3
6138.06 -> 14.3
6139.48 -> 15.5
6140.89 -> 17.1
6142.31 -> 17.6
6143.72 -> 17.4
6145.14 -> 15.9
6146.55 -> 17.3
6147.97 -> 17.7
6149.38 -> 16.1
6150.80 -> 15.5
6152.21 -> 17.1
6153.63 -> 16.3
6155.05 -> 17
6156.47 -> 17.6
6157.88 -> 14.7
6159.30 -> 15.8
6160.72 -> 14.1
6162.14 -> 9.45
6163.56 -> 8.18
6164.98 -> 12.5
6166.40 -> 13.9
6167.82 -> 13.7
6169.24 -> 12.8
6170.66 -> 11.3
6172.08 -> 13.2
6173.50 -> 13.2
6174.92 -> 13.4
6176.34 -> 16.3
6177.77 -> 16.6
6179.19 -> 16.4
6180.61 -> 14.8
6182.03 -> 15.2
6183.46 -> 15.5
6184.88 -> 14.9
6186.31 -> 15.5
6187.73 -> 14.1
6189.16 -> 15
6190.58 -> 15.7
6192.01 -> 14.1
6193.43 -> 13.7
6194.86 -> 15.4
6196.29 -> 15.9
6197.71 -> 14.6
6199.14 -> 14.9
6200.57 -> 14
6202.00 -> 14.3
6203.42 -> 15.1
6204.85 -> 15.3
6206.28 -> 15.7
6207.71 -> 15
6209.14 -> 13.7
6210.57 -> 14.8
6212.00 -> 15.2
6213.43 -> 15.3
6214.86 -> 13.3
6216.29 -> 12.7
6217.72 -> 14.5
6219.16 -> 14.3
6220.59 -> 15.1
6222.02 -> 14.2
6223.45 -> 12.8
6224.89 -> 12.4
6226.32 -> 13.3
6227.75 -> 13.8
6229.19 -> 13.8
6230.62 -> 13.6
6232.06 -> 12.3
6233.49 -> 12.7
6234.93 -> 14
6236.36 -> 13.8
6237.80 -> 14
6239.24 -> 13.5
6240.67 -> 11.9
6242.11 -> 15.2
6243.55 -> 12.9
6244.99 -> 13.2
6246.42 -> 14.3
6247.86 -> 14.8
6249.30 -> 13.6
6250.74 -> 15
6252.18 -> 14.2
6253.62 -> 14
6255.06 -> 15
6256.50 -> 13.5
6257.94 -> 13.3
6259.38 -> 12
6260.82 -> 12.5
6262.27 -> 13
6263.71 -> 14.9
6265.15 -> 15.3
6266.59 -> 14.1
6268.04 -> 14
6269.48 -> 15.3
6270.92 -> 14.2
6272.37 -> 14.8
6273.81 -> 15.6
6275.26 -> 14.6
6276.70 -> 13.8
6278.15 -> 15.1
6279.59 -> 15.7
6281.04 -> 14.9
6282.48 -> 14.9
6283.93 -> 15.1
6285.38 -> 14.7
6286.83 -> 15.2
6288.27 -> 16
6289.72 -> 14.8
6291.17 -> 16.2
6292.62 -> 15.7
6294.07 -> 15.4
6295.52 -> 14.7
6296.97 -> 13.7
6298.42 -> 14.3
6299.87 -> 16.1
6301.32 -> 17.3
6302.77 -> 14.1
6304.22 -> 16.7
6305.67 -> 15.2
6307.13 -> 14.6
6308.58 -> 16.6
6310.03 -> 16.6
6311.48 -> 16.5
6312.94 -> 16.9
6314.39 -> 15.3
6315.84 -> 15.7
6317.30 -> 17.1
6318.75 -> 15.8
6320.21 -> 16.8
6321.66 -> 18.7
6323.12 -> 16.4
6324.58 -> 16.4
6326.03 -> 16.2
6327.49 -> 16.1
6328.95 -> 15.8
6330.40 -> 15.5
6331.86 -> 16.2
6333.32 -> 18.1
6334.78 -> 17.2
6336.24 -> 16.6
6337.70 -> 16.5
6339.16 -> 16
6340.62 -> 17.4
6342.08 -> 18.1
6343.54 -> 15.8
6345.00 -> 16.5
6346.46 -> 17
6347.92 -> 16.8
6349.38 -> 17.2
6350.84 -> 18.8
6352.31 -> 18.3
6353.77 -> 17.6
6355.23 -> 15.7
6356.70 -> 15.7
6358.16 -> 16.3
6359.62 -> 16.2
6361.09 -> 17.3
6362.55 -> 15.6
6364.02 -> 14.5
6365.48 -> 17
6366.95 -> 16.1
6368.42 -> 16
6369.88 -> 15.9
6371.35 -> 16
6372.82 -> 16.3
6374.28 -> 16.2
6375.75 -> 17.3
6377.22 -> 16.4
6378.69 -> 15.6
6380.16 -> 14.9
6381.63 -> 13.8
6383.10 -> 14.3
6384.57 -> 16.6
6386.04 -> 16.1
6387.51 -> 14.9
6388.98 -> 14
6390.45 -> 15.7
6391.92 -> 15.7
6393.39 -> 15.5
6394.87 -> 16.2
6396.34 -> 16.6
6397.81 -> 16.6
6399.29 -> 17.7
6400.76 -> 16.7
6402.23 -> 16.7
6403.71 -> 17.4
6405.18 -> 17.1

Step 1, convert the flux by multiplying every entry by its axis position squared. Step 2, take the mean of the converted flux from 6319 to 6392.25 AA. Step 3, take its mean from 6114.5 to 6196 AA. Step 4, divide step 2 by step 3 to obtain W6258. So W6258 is 1.15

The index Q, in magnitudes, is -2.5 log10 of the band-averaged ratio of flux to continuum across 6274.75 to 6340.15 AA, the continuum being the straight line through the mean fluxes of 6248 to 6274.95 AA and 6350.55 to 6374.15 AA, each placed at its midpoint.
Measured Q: -0.05 mag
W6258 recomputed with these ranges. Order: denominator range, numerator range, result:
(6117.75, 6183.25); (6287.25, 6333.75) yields 1.11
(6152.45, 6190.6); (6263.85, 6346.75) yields 1.15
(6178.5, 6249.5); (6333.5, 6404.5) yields 1.20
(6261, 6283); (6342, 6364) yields 1.17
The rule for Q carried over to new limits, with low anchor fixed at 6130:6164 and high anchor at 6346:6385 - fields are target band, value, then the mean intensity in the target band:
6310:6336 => -0.02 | 16.5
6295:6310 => 0.05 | 15.4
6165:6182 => 0.12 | 14.1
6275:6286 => 0.08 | 14.9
